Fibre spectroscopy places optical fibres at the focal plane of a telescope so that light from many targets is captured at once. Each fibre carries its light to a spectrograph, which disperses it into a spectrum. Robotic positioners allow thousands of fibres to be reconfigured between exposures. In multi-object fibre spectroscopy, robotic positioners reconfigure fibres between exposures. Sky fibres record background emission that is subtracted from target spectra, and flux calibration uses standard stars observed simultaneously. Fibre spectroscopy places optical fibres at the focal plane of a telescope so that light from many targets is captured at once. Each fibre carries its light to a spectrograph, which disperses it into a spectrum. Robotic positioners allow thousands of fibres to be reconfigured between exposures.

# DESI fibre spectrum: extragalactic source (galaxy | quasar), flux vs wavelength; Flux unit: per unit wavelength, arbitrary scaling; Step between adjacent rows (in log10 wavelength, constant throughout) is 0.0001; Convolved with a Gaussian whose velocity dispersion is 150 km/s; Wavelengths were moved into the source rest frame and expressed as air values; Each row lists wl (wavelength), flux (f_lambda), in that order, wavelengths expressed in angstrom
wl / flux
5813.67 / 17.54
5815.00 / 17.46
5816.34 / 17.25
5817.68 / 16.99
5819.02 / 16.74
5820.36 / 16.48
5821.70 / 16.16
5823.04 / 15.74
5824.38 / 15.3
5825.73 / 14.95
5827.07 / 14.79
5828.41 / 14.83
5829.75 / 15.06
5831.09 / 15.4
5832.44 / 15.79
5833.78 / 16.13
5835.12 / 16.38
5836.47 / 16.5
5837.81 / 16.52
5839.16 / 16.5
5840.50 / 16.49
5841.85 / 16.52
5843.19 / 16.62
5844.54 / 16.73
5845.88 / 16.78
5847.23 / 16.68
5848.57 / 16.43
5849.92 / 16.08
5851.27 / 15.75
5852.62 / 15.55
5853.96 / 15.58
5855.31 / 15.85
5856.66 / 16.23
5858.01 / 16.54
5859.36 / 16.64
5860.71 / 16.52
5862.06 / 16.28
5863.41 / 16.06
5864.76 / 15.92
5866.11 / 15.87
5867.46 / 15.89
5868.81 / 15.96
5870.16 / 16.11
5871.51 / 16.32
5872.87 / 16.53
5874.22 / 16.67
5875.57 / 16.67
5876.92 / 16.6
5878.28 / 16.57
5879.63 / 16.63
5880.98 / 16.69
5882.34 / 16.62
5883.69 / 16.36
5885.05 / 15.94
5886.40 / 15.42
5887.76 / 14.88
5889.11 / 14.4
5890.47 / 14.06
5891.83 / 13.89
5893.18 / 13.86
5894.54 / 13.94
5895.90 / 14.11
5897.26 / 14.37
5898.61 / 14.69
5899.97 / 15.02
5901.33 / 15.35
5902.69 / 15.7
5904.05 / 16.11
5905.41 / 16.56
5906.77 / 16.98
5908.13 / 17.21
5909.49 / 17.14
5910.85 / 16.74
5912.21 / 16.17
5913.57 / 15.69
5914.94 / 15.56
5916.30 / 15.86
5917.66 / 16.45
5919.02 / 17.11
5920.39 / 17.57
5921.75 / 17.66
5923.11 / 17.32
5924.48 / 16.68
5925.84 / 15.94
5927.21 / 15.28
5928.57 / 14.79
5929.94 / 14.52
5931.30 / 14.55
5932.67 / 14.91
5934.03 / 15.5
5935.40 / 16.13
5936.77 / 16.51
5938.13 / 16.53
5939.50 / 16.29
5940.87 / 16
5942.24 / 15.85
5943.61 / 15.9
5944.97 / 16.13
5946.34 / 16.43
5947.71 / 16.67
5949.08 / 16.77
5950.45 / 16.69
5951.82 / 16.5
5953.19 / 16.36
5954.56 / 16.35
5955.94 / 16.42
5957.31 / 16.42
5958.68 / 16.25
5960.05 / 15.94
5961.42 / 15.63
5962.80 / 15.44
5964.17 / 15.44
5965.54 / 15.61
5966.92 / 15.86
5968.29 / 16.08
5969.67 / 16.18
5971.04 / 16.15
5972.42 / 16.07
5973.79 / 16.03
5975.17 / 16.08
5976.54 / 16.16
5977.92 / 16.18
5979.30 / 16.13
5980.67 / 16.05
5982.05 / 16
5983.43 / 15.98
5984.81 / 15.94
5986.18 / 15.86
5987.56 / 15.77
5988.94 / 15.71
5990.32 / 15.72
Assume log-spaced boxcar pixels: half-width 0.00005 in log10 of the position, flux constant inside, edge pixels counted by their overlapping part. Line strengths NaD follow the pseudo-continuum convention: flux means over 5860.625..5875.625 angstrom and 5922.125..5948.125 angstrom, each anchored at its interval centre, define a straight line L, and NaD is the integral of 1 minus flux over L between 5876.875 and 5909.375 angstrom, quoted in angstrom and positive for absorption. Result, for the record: 1.2 angstrom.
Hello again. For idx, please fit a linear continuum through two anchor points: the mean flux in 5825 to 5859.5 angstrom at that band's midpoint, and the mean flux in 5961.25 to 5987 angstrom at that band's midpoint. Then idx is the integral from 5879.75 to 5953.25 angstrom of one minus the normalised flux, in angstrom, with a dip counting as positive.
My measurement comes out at 0.6 angstrom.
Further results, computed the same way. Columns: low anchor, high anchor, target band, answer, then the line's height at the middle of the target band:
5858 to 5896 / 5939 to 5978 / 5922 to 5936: 0.3 angstrom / 16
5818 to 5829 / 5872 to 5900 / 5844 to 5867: -1.0 angstrom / 15.6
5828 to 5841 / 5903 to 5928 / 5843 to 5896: 1.0 angstrom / 16.2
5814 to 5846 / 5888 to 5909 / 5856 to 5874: -0.7 angstrom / 15.6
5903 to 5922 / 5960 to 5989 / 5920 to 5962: 0.4 angstrom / 16.3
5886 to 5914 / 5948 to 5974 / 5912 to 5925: -0.9 angstrom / 15.6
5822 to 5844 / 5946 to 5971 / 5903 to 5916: -0.3 angstrom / 16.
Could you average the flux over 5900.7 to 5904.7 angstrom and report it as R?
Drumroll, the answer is 15.7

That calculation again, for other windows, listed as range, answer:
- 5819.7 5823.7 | 16.1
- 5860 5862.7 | 16.4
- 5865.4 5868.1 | 15.9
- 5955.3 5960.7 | 16.3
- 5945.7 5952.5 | 16.6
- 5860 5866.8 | 16.1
